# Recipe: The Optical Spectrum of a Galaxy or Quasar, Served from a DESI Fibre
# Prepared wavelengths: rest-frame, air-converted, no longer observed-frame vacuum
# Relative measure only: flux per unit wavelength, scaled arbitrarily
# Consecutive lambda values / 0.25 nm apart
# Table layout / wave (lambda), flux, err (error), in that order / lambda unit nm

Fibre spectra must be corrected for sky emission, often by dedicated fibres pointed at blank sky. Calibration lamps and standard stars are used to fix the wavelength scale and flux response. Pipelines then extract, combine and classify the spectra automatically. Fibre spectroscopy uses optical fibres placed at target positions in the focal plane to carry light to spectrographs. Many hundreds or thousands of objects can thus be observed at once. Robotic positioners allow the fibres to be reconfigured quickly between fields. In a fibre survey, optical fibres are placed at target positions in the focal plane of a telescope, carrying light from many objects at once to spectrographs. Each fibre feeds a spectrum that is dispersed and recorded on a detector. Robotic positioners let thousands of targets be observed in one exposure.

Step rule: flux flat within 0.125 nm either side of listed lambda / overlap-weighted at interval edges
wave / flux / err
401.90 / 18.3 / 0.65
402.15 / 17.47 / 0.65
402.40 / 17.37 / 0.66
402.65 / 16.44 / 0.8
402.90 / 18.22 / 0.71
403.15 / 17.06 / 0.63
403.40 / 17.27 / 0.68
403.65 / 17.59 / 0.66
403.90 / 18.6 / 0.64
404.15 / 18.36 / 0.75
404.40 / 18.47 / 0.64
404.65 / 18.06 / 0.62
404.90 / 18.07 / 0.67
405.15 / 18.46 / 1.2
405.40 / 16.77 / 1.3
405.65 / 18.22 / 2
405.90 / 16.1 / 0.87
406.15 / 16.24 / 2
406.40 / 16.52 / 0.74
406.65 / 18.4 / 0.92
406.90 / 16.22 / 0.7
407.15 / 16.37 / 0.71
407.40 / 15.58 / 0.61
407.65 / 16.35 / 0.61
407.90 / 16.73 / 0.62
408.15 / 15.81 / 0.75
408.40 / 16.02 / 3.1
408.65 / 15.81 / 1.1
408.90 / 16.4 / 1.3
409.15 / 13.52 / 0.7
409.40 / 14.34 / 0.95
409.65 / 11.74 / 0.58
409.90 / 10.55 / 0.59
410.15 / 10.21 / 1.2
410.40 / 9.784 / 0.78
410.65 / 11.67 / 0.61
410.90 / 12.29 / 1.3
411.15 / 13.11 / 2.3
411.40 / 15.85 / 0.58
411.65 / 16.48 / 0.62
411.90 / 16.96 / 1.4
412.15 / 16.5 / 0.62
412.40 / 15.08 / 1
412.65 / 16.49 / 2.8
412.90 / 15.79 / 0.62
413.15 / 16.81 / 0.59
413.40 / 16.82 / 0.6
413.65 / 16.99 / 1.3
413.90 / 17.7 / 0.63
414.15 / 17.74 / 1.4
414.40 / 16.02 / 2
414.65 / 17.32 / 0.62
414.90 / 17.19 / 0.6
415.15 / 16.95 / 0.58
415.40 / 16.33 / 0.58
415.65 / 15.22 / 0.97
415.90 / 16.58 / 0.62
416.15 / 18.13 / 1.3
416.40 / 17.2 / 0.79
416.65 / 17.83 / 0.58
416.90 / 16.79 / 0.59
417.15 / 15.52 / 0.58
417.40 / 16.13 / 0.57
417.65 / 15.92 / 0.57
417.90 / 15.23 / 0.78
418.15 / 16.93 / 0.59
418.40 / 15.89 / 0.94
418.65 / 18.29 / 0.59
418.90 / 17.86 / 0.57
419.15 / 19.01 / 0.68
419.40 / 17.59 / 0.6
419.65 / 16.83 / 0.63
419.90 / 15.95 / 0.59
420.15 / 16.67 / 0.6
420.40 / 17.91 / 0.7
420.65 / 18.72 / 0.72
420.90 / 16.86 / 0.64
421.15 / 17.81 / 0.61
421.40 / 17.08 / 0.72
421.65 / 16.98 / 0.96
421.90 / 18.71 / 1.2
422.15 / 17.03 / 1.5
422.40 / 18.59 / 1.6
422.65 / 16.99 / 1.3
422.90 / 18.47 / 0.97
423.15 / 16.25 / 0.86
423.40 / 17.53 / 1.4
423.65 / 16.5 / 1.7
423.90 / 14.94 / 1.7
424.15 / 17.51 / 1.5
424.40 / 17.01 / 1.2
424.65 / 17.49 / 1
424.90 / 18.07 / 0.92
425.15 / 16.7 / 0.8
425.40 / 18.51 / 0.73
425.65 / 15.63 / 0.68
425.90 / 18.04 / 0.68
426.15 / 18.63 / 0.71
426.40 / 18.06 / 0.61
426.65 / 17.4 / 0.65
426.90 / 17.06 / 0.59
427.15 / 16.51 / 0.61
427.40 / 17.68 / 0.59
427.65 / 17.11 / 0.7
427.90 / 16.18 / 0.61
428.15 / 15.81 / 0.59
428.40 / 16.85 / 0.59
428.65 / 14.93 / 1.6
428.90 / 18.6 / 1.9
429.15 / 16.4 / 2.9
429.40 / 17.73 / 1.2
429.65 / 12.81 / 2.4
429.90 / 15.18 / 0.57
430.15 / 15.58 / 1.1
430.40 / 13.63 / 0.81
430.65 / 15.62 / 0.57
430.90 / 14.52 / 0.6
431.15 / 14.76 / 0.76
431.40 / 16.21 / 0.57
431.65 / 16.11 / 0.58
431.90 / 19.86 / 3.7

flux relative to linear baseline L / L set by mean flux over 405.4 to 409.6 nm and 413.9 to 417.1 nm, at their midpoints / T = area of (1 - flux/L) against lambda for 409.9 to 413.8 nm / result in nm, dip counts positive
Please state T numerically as 0.46 nm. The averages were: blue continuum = 16.1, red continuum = 16.9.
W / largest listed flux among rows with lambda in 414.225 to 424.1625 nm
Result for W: 19.01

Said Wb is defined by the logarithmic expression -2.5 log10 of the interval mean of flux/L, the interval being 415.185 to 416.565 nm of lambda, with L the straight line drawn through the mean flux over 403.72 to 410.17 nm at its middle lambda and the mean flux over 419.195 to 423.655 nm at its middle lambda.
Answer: 0.013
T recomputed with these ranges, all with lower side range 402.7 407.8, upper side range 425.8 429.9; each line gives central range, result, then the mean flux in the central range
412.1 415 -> 0.073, 16.7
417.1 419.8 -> 0.025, 16.9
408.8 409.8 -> 0.196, 13.9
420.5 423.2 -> -0.109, 17.6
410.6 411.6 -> 0.210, 13.6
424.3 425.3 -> -0.028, 17.4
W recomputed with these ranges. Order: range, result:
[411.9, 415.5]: 17.74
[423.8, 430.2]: 18.63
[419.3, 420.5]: 17.91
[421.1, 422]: 18.71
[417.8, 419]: 18.29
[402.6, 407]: 18.6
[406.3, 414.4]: 18.4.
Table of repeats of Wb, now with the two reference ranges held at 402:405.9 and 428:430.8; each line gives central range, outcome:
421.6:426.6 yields -0.081 mag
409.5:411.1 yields 0.468 mag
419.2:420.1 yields -0.031 mag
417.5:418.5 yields 0.041 mag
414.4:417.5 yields 0.002 mag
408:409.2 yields 0.111 mag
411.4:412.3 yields 0.039 mag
